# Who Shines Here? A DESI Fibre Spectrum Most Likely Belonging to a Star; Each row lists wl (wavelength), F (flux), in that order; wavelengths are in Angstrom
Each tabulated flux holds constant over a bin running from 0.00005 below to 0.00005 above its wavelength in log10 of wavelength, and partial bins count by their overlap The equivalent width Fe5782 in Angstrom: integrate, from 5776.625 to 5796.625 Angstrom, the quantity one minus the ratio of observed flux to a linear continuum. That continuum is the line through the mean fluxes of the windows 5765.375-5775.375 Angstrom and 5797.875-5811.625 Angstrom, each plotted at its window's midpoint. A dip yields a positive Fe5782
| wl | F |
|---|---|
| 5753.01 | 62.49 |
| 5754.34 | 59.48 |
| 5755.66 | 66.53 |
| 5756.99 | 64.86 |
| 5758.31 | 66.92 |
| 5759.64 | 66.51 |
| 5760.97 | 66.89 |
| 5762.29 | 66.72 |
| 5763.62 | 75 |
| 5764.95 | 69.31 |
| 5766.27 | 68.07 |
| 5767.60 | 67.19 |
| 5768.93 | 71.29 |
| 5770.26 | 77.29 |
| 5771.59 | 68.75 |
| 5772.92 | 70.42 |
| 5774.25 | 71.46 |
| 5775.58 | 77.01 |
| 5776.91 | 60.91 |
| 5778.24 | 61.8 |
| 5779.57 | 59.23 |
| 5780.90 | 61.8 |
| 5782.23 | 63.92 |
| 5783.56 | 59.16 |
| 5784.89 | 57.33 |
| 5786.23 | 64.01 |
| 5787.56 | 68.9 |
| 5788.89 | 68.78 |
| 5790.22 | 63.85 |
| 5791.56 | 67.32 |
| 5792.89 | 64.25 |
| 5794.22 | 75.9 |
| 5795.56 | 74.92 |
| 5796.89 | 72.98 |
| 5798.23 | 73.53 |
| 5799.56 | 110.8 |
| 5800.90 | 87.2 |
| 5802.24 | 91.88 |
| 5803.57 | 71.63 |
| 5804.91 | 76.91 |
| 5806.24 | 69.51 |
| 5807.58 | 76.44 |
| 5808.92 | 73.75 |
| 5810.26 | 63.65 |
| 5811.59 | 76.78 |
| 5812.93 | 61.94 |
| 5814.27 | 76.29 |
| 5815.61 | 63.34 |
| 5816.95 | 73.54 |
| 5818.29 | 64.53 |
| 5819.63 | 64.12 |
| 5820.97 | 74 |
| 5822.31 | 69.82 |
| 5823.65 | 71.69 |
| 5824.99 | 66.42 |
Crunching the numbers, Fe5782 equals 2.7 Angstrom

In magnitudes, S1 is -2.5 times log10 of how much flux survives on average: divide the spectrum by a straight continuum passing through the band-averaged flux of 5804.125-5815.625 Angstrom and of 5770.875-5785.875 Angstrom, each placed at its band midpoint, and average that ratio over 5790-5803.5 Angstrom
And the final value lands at -0.144 mag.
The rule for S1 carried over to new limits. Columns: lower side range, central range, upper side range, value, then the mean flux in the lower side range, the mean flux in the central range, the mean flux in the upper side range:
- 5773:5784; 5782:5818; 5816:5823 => -0.08 mag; 64.9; 72.2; 69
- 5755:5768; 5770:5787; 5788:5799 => 0.06 mag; 67.8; 65.4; 70.6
